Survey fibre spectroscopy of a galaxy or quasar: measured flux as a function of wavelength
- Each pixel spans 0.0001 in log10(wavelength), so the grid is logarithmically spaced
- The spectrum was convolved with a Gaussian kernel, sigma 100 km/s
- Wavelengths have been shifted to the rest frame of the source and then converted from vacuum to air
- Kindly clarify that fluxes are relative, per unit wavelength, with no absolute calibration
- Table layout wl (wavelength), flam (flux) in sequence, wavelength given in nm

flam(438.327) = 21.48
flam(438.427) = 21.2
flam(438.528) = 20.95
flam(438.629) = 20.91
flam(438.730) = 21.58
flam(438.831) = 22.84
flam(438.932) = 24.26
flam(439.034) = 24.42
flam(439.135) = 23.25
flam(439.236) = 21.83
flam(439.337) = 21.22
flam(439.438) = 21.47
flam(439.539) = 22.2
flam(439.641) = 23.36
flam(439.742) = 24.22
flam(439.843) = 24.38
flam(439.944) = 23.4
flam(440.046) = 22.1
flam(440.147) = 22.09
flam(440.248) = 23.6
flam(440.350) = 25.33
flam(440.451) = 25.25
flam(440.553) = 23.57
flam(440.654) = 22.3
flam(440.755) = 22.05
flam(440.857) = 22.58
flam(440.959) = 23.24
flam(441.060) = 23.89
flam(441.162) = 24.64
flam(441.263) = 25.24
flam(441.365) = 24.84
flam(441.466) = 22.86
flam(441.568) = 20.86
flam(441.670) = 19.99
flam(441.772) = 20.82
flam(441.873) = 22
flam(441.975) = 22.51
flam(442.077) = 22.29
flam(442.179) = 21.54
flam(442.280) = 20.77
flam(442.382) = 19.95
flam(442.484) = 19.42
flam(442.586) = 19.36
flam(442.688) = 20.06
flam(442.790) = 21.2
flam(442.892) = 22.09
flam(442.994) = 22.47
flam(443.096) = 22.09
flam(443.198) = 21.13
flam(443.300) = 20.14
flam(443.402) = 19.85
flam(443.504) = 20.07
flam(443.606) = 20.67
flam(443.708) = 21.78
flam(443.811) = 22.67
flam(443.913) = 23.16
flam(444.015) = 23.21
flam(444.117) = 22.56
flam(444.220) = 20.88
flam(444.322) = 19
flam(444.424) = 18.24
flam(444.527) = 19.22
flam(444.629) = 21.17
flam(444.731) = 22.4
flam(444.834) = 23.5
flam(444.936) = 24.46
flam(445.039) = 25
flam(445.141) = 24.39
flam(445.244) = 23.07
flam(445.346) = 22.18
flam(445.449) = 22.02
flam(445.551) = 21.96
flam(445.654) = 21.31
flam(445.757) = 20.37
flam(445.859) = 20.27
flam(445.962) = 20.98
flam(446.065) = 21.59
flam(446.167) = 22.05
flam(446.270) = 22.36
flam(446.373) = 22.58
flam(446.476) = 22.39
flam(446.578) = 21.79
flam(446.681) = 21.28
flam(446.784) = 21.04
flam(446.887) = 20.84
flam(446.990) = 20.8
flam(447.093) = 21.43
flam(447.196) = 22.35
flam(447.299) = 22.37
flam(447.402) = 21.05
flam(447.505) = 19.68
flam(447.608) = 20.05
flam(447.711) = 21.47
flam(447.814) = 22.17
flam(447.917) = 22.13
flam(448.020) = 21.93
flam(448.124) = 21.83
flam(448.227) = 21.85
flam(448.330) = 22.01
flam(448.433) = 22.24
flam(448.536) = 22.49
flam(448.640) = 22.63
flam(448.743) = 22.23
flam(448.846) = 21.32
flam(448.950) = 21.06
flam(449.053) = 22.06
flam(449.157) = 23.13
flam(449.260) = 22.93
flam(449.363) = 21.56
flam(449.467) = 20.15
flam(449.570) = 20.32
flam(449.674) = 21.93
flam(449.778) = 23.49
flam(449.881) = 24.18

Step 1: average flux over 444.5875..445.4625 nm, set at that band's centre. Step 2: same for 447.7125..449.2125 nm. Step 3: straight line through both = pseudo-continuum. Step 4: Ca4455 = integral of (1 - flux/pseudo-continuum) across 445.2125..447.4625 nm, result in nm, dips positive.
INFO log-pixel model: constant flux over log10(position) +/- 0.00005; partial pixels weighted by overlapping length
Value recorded 0.11 nm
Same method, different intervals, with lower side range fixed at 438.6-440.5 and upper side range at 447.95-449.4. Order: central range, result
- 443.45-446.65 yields 0.09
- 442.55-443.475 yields 0.07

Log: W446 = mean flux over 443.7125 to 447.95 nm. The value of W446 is 21.7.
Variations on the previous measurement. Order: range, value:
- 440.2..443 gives 22.3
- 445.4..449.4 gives 21.7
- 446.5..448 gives 21.4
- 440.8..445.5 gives 21.9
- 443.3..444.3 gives 21.5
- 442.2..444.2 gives 21.2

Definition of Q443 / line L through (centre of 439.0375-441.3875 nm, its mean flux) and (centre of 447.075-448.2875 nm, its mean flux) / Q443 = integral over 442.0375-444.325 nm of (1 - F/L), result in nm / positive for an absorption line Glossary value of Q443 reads 0.143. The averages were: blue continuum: 23.3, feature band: 21.2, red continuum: 21.5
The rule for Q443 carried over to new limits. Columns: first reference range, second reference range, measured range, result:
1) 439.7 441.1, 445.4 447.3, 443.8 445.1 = 0.011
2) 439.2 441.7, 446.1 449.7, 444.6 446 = -0.013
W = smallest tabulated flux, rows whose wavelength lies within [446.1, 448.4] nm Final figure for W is 19.68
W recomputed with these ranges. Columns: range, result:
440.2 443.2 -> 19.36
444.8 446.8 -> 20.27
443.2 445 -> 18.24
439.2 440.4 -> 21.22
